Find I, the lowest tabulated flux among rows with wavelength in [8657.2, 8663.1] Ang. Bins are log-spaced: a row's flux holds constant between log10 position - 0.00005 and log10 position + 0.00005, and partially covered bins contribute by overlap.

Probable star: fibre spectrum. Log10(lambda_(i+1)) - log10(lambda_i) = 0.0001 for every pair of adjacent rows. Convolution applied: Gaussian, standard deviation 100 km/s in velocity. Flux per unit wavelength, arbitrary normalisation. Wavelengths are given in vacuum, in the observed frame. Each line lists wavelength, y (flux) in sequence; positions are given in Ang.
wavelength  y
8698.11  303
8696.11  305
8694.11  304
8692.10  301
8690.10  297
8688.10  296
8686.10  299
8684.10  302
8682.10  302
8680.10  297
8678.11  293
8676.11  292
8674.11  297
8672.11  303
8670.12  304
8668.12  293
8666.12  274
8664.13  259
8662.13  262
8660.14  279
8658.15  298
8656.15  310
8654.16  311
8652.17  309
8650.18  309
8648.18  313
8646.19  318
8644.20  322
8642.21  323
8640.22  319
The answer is 262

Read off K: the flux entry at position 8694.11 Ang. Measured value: 304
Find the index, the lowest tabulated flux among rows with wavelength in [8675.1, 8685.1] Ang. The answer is 292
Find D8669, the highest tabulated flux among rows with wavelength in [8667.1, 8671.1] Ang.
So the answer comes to 304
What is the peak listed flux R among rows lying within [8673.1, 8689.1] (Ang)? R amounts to 302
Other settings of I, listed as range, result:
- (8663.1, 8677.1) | 259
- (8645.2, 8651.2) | 309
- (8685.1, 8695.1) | 296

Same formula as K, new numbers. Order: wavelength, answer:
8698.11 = 303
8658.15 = 298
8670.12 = 304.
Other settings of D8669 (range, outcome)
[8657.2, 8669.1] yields 298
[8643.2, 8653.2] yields 322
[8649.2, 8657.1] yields 311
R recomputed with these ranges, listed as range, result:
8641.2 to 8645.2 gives 323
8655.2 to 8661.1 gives 310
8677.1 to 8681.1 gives 297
